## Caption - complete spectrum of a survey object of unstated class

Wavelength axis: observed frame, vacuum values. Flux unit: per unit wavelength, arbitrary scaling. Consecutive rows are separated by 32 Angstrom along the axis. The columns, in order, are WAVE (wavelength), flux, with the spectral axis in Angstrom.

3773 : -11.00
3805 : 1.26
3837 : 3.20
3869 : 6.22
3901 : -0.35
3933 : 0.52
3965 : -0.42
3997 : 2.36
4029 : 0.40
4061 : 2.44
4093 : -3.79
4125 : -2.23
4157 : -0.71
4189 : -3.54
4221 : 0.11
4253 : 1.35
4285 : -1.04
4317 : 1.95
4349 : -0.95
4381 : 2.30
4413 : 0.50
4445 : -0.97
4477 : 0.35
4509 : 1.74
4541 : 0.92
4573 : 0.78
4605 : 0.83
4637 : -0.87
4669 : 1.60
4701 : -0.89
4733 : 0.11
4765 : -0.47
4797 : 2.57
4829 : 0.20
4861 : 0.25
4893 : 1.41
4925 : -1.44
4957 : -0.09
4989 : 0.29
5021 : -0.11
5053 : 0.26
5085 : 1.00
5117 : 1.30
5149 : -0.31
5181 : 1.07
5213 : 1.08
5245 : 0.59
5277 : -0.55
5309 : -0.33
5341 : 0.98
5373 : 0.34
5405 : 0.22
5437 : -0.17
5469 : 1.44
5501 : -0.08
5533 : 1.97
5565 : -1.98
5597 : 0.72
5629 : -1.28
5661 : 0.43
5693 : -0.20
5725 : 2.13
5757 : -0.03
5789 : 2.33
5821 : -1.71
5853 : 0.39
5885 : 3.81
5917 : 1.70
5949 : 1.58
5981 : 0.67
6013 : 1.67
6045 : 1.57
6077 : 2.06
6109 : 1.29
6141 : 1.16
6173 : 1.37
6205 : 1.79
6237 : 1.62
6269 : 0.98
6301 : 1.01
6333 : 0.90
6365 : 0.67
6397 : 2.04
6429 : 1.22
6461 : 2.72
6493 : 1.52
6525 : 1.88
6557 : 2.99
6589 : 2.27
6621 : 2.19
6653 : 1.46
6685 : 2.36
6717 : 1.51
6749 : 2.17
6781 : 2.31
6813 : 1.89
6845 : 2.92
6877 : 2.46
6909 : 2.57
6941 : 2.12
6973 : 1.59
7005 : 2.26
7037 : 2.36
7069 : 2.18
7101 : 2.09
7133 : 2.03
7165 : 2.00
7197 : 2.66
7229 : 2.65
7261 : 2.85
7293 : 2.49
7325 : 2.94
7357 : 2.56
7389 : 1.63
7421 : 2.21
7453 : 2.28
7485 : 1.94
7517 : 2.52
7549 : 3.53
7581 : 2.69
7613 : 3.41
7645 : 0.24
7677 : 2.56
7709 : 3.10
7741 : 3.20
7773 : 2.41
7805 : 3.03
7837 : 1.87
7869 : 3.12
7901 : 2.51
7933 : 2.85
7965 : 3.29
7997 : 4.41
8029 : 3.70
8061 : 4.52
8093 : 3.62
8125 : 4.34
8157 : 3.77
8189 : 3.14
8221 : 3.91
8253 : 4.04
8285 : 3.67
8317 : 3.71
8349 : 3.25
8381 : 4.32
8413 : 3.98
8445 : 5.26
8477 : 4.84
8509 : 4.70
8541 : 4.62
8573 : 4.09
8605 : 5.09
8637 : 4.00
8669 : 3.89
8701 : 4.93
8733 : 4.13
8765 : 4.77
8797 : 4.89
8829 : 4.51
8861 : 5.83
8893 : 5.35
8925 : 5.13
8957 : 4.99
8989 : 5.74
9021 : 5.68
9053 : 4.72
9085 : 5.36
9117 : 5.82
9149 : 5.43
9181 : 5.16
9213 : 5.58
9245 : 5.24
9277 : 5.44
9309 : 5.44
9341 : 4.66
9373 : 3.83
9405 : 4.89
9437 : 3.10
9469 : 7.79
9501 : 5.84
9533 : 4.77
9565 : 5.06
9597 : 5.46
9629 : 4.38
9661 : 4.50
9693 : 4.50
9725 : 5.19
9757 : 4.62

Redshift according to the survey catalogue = 0.994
